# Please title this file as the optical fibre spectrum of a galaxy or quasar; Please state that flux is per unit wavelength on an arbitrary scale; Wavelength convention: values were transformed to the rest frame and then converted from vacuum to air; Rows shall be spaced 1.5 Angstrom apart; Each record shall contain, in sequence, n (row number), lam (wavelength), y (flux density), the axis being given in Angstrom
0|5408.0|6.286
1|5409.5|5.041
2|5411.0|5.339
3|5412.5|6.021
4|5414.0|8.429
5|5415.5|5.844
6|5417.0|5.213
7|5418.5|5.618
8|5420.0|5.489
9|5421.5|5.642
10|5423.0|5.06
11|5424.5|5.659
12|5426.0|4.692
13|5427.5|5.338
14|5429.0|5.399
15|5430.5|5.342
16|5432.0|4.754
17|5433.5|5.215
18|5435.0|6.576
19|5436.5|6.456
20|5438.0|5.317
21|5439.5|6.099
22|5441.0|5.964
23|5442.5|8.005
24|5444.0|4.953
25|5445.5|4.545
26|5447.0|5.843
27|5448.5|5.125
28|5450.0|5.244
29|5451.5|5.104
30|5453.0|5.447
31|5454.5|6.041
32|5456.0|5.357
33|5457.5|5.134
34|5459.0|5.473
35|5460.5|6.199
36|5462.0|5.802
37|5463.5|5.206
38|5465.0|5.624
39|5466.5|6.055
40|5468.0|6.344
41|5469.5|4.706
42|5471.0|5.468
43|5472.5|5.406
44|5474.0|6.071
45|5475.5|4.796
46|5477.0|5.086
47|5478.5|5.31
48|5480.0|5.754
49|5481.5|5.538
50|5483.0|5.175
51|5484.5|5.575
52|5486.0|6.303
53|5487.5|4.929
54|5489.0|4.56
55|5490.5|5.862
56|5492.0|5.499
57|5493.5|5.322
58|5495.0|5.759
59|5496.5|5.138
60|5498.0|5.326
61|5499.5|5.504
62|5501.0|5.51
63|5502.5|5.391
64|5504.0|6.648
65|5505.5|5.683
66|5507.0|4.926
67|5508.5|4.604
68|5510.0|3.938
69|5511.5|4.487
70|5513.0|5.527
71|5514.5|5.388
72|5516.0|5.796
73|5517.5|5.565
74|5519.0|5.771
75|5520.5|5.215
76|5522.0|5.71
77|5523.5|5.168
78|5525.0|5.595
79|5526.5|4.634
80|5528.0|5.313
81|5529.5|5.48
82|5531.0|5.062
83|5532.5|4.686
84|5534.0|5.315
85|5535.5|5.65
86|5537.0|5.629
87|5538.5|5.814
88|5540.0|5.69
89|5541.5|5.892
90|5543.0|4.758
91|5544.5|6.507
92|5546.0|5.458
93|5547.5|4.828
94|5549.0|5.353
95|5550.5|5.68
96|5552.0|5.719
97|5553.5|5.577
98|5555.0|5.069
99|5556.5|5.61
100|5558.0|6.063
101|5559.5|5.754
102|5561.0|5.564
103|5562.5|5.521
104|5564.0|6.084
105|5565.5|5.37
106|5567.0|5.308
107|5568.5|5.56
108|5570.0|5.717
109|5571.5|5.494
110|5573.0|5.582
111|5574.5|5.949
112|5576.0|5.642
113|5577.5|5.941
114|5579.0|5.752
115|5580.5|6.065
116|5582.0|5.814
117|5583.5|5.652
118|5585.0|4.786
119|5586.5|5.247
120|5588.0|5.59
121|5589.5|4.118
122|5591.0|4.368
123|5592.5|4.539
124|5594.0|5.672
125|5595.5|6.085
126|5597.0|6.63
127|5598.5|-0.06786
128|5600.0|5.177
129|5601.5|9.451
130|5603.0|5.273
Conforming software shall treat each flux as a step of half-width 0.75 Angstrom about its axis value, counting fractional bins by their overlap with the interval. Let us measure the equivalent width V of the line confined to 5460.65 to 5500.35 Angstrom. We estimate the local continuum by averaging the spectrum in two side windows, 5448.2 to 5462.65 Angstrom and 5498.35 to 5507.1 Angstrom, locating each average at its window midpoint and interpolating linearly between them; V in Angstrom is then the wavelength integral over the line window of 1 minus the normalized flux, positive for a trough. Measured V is 0.7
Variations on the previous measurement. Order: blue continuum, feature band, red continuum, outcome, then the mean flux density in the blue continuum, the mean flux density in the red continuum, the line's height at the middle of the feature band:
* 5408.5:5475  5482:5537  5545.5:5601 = 1.6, 5.63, 5.38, 5.5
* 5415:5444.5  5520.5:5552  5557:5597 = 0.8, 5.64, 5.53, 5.56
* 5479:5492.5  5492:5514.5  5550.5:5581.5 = 0.9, 5.46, 5.67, 5.51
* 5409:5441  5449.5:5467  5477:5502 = 0.0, 5.66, 5.43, 5.54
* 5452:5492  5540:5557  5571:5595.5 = -0.2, 5.51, 5.41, 5.44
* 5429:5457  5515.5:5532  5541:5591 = 0.5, 5.62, 5.53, 5.56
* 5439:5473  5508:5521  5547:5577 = 1.0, 5.61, 5.58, 5.6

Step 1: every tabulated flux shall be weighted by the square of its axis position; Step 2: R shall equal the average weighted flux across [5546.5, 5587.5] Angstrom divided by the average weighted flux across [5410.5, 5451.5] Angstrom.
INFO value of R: 1.0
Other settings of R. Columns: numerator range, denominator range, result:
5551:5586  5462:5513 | 1.08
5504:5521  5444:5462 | 0.99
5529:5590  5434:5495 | 1.02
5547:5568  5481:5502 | 1.05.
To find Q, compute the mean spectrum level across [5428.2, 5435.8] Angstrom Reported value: 5.46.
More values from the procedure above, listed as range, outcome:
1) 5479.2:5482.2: 5.64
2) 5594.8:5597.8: 6.25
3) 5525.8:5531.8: 5.12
